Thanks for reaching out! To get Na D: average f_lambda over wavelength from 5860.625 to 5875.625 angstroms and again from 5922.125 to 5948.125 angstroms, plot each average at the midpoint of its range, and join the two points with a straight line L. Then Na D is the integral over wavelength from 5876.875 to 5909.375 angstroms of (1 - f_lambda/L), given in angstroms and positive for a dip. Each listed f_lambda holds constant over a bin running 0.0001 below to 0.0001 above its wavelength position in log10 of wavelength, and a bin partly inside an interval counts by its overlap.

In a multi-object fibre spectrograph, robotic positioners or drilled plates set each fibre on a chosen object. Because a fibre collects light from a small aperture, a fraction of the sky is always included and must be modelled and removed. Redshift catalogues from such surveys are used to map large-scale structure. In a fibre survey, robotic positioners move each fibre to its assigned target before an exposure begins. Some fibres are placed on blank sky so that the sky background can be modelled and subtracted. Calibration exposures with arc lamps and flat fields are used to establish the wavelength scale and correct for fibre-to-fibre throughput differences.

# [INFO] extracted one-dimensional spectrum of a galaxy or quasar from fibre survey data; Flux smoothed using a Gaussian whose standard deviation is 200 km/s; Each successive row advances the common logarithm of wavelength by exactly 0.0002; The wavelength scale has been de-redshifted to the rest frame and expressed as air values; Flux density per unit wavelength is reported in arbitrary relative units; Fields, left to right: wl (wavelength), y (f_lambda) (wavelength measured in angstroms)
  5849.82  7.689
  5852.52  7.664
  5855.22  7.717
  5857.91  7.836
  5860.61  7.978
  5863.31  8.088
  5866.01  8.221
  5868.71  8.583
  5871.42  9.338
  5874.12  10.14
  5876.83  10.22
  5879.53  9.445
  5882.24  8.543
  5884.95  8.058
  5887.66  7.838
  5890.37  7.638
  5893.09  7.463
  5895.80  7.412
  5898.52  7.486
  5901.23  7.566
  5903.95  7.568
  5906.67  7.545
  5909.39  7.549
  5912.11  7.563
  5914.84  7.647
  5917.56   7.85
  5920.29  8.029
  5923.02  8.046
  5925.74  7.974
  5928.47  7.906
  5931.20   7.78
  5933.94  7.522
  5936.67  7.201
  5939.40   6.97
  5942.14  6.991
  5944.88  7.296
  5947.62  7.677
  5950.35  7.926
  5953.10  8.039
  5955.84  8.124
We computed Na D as 1.5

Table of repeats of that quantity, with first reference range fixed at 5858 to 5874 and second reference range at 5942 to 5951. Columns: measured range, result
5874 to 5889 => -1.11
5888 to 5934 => 1.51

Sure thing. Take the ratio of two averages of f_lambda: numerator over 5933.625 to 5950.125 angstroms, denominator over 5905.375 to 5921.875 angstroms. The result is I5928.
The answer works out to 0.9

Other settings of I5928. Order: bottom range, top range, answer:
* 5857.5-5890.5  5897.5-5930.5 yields 0.89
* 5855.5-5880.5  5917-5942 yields 0.87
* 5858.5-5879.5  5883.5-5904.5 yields 0.85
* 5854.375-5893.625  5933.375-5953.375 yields 0.87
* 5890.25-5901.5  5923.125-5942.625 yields 1.01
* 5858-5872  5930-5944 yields 0.87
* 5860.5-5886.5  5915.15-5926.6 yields 0.89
